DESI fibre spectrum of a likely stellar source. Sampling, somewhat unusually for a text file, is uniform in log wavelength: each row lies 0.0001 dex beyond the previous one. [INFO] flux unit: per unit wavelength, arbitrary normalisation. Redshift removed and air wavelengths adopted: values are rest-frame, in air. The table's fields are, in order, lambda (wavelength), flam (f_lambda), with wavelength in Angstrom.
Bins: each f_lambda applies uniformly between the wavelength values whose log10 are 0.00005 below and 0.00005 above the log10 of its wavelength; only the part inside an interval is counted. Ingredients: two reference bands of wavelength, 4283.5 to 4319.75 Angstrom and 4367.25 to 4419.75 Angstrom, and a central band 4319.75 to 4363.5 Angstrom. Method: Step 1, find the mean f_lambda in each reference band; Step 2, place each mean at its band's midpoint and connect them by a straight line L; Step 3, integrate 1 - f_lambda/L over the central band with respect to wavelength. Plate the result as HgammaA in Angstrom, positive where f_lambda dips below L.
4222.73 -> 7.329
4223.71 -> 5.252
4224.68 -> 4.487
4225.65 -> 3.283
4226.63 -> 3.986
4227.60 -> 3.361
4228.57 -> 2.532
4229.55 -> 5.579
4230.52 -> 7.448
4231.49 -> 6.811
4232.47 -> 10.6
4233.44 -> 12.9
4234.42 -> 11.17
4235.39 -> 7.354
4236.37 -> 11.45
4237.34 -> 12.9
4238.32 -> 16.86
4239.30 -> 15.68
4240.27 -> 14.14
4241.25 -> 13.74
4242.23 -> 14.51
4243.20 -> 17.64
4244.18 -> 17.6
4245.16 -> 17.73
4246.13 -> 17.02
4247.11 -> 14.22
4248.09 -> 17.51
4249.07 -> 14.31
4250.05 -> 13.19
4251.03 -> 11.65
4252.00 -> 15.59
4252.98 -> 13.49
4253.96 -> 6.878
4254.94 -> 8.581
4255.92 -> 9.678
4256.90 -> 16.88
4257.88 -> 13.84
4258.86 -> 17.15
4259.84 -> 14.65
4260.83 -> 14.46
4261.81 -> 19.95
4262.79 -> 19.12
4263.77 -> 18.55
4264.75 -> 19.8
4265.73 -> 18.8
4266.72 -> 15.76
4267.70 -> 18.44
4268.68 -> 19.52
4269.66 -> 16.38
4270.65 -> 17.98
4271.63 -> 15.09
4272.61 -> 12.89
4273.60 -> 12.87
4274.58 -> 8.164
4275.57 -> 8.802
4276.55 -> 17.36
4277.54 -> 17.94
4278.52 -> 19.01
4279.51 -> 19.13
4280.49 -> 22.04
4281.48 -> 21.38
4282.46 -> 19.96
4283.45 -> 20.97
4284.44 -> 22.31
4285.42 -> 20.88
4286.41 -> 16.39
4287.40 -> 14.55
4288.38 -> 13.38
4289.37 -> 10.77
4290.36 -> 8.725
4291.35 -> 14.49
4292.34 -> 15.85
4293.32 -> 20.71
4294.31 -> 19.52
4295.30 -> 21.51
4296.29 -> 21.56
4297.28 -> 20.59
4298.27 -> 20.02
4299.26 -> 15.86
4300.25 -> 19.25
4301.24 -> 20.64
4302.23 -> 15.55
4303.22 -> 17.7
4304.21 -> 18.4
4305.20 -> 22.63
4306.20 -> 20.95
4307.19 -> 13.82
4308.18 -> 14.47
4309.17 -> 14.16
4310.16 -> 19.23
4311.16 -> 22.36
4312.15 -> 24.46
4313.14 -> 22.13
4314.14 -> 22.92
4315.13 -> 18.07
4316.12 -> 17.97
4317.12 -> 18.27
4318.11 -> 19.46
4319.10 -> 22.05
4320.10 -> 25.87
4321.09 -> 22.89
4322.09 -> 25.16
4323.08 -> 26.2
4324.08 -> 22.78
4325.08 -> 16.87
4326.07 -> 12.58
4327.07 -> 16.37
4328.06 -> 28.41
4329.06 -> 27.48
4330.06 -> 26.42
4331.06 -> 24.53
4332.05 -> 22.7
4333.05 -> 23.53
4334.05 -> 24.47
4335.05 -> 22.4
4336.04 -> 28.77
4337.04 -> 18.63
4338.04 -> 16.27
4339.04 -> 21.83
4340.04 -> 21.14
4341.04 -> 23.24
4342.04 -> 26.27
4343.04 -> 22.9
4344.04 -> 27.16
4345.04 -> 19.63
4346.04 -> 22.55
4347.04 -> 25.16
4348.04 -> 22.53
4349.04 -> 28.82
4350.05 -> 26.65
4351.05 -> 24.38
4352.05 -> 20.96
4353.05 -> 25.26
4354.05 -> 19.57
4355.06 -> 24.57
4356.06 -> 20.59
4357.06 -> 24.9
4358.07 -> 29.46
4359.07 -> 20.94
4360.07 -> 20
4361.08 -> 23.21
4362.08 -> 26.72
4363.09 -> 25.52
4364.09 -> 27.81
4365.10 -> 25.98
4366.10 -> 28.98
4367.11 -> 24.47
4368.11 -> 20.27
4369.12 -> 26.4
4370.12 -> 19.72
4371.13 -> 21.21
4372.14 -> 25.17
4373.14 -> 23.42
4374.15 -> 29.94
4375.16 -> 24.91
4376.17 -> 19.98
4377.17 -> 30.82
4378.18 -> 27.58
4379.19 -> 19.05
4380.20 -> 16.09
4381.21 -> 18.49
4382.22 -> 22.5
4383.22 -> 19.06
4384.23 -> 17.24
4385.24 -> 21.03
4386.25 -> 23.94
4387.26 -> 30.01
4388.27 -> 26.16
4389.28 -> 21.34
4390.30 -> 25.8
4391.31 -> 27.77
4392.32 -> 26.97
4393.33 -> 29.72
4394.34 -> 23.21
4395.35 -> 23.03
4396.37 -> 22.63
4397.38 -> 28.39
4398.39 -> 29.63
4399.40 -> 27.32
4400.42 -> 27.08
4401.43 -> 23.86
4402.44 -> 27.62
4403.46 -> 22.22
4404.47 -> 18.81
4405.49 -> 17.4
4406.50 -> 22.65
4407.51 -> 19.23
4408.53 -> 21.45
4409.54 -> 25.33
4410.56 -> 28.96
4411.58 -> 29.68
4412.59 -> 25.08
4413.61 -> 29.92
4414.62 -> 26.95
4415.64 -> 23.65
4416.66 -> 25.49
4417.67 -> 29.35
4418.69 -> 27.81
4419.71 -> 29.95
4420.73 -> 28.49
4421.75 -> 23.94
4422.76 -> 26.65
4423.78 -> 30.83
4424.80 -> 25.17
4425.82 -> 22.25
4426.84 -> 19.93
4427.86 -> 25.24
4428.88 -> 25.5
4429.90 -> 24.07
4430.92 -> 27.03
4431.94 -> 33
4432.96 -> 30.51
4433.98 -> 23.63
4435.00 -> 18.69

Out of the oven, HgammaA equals -4.77 Angstrom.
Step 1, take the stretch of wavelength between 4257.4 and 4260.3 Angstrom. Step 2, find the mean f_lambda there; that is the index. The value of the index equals 15.2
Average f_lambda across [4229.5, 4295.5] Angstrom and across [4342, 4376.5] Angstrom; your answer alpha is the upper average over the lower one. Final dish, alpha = 1.59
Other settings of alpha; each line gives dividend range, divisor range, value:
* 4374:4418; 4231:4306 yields 1.53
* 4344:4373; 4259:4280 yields 1.46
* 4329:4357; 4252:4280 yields 1.52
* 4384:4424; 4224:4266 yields 2.01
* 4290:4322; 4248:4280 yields 1.26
